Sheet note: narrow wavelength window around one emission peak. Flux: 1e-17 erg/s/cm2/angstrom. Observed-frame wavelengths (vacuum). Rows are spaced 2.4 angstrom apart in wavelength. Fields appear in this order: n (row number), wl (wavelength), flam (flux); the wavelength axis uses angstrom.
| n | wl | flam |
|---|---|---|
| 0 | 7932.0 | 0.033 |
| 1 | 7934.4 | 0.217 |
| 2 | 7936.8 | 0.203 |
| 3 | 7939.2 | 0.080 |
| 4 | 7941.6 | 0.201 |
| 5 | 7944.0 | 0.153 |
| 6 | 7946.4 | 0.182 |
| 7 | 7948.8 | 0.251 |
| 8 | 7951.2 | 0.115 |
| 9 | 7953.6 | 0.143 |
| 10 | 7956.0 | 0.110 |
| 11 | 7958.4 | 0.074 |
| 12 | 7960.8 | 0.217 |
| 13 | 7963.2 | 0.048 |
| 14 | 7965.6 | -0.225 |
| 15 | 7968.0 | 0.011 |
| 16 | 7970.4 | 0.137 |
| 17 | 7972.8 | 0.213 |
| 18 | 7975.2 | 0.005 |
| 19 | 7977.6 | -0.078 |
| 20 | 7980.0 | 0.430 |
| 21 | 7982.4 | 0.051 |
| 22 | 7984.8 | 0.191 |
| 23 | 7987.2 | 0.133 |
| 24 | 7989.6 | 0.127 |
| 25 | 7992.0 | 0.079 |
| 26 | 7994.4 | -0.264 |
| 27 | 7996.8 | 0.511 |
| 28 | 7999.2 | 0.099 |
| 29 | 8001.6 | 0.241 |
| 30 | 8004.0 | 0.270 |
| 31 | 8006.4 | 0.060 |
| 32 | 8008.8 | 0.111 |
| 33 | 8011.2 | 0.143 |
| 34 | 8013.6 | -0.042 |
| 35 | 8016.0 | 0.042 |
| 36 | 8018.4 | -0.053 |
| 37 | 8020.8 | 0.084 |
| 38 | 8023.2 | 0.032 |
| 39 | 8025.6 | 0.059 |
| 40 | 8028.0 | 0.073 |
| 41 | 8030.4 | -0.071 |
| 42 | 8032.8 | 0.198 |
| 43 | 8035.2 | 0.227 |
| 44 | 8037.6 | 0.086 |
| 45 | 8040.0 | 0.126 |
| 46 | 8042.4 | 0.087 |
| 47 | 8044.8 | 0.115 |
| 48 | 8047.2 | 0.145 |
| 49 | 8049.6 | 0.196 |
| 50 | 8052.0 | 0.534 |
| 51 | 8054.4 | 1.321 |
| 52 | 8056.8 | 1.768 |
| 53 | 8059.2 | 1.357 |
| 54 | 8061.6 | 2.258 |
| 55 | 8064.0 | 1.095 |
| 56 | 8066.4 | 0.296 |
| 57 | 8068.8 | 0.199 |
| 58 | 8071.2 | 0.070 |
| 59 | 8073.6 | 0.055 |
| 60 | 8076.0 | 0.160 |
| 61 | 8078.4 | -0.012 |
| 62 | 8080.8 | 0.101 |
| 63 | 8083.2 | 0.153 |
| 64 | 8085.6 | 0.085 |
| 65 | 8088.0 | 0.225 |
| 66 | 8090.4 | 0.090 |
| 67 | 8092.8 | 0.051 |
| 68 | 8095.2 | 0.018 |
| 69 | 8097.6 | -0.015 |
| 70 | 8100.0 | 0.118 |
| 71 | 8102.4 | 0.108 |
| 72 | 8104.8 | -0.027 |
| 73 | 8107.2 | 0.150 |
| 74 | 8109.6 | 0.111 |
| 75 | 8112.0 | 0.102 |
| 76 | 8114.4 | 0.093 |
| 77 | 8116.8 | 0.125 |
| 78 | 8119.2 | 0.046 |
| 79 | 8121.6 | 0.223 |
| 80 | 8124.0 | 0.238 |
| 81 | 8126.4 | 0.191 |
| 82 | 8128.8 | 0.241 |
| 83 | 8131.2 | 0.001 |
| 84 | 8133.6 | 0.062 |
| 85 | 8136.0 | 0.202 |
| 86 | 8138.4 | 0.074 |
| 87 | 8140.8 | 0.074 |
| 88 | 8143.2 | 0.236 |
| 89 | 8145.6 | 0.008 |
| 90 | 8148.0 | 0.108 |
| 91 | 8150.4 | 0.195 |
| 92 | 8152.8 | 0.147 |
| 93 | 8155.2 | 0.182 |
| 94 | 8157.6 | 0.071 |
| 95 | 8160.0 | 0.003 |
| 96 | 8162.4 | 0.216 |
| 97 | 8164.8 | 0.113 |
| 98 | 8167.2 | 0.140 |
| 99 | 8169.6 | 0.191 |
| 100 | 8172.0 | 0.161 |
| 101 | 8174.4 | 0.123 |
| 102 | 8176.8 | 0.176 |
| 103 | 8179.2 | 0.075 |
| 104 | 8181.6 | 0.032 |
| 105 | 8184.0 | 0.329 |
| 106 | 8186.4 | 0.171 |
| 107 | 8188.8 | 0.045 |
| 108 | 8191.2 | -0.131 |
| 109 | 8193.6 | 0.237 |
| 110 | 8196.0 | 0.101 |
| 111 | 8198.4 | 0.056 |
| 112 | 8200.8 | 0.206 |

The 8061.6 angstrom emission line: [O II] 3727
